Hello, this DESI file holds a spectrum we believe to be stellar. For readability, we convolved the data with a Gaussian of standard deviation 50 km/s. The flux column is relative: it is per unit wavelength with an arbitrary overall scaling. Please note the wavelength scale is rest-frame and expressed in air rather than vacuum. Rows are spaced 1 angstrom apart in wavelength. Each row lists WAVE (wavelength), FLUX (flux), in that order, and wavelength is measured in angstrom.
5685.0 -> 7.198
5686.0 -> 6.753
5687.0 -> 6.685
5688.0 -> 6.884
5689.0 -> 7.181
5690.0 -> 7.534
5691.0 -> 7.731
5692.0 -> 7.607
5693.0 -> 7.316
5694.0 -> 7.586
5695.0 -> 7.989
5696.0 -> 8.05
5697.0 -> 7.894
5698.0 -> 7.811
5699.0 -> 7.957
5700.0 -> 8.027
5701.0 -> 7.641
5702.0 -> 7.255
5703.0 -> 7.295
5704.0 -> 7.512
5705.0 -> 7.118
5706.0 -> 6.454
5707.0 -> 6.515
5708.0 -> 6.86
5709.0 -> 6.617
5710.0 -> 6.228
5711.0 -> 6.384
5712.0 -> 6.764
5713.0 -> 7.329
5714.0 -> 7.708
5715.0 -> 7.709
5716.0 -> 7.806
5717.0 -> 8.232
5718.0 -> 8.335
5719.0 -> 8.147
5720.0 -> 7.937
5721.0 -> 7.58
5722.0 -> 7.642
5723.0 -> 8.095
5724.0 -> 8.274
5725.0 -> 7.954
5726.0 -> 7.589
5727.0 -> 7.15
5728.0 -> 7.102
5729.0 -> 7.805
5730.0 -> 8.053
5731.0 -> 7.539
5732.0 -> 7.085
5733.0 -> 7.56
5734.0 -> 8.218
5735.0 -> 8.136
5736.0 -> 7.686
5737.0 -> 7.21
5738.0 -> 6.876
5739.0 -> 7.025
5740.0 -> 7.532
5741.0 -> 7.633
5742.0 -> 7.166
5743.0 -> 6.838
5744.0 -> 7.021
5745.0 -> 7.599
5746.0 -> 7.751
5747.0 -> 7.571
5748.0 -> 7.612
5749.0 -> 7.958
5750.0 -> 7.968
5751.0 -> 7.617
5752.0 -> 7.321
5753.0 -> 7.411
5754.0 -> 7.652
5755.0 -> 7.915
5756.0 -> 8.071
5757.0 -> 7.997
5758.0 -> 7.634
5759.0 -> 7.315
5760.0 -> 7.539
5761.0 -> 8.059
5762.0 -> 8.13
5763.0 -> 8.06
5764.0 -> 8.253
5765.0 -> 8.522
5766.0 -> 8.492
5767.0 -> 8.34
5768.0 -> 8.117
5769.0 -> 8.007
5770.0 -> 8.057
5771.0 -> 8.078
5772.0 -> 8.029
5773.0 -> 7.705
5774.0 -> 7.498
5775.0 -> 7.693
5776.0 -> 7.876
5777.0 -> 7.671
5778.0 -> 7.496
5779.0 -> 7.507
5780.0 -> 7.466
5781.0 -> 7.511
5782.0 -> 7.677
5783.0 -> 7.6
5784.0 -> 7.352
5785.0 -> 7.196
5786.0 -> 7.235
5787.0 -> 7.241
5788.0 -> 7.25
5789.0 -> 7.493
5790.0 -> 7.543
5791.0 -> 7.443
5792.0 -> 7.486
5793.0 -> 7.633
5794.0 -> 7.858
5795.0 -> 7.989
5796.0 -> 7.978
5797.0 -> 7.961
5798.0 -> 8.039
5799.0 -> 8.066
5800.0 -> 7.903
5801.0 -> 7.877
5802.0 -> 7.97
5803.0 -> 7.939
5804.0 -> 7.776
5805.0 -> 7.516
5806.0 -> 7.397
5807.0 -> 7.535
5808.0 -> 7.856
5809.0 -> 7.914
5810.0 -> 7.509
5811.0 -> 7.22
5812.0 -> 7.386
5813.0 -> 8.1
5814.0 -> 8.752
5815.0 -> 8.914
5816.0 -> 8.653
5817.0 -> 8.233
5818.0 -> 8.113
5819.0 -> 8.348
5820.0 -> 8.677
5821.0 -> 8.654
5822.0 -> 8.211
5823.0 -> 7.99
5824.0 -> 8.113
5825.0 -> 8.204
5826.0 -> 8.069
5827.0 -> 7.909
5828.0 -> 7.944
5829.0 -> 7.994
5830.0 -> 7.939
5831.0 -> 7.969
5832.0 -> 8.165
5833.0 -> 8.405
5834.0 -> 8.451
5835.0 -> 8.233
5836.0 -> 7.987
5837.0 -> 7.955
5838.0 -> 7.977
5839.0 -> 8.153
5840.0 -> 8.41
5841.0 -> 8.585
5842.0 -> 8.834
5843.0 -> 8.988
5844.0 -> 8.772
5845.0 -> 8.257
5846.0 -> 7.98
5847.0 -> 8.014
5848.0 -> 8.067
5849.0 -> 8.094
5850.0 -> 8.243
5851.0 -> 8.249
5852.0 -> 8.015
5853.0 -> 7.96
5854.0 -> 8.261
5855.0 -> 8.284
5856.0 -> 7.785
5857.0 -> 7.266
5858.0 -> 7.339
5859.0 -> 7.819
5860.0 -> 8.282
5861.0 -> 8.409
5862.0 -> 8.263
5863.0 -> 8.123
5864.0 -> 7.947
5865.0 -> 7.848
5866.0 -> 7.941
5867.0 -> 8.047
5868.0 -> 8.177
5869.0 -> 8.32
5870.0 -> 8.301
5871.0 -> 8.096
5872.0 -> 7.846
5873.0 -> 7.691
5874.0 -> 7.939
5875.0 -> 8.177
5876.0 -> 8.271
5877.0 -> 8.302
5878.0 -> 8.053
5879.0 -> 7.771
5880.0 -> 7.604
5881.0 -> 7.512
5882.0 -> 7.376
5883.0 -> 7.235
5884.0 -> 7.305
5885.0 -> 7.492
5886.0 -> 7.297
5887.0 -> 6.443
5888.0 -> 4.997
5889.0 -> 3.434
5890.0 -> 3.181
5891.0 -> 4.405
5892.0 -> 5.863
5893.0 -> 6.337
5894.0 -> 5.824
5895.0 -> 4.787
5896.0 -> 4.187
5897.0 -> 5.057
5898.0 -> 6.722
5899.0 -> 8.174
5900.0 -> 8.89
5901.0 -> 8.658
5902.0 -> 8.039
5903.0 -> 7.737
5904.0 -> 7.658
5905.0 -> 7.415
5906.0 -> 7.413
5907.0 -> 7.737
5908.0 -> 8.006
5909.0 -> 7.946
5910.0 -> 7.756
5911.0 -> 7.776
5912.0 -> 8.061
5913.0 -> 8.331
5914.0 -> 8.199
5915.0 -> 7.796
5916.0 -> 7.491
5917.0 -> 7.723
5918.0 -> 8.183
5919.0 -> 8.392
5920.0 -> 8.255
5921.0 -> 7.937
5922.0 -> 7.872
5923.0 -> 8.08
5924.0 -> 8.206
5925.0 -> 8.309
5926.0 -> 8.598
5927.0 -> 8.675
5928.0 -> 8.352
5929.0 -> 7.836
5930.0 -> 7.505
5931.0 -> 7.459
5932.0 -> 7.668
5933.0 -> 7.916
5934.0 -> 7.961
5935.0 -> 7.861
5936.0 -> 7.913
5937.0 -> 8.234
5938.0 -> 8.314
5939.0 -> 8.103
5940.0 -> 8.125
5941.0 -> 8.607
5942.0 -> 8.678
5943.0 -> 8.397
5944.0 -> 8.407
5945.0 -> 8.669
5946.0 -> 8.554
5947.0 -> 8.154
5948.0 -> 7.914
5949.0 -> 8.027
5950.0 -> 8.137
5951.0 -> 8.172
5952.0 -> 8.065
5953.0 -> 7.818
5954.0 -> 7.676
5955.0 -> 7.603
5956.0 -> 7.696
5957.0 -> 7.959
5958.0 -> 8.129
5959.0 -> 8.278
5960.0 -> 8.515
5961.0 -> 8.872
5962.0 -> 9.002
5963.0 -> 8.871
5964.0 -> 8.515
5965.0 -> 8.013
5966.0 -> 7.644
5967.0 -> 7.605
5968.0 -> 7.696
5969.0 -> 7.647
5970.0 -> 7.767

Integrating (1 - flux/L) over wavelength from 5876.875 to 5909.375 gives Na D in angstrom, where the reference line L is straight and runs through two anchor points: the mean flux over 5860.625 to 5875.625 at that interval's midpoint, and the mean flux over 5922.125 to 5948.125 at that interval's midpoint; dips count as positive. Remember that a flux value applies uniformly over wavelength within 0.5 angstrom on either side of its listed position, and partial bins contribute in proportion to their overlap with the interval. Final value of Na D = 5.3 angstrom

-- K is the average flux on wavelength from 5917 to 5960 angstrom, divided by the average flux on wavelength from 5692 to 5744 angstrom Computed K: 1.08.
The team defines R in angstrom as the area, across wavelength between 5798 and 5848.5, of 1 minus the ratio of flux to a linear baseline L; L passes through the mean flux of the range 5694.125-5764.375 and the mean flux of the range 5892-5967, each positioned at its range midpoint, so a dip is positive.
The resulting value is -2.7 angstrom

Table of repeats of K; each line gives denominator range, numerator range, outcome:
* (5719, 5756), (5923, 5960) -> 1.07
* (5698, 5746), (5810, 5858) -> 1.10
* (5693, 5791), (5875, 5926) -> 0.95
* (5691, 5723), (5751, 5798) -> 1.04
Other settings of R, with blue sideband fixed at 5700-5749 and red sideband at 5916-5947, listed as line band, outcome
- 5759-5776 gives -0.9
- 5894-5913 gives 1.7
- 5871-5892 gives 2.8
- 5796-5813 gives -0.1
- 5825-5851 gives -1.3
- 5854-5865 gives -0.1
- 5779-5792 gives 0.4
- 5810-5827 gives -0.9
